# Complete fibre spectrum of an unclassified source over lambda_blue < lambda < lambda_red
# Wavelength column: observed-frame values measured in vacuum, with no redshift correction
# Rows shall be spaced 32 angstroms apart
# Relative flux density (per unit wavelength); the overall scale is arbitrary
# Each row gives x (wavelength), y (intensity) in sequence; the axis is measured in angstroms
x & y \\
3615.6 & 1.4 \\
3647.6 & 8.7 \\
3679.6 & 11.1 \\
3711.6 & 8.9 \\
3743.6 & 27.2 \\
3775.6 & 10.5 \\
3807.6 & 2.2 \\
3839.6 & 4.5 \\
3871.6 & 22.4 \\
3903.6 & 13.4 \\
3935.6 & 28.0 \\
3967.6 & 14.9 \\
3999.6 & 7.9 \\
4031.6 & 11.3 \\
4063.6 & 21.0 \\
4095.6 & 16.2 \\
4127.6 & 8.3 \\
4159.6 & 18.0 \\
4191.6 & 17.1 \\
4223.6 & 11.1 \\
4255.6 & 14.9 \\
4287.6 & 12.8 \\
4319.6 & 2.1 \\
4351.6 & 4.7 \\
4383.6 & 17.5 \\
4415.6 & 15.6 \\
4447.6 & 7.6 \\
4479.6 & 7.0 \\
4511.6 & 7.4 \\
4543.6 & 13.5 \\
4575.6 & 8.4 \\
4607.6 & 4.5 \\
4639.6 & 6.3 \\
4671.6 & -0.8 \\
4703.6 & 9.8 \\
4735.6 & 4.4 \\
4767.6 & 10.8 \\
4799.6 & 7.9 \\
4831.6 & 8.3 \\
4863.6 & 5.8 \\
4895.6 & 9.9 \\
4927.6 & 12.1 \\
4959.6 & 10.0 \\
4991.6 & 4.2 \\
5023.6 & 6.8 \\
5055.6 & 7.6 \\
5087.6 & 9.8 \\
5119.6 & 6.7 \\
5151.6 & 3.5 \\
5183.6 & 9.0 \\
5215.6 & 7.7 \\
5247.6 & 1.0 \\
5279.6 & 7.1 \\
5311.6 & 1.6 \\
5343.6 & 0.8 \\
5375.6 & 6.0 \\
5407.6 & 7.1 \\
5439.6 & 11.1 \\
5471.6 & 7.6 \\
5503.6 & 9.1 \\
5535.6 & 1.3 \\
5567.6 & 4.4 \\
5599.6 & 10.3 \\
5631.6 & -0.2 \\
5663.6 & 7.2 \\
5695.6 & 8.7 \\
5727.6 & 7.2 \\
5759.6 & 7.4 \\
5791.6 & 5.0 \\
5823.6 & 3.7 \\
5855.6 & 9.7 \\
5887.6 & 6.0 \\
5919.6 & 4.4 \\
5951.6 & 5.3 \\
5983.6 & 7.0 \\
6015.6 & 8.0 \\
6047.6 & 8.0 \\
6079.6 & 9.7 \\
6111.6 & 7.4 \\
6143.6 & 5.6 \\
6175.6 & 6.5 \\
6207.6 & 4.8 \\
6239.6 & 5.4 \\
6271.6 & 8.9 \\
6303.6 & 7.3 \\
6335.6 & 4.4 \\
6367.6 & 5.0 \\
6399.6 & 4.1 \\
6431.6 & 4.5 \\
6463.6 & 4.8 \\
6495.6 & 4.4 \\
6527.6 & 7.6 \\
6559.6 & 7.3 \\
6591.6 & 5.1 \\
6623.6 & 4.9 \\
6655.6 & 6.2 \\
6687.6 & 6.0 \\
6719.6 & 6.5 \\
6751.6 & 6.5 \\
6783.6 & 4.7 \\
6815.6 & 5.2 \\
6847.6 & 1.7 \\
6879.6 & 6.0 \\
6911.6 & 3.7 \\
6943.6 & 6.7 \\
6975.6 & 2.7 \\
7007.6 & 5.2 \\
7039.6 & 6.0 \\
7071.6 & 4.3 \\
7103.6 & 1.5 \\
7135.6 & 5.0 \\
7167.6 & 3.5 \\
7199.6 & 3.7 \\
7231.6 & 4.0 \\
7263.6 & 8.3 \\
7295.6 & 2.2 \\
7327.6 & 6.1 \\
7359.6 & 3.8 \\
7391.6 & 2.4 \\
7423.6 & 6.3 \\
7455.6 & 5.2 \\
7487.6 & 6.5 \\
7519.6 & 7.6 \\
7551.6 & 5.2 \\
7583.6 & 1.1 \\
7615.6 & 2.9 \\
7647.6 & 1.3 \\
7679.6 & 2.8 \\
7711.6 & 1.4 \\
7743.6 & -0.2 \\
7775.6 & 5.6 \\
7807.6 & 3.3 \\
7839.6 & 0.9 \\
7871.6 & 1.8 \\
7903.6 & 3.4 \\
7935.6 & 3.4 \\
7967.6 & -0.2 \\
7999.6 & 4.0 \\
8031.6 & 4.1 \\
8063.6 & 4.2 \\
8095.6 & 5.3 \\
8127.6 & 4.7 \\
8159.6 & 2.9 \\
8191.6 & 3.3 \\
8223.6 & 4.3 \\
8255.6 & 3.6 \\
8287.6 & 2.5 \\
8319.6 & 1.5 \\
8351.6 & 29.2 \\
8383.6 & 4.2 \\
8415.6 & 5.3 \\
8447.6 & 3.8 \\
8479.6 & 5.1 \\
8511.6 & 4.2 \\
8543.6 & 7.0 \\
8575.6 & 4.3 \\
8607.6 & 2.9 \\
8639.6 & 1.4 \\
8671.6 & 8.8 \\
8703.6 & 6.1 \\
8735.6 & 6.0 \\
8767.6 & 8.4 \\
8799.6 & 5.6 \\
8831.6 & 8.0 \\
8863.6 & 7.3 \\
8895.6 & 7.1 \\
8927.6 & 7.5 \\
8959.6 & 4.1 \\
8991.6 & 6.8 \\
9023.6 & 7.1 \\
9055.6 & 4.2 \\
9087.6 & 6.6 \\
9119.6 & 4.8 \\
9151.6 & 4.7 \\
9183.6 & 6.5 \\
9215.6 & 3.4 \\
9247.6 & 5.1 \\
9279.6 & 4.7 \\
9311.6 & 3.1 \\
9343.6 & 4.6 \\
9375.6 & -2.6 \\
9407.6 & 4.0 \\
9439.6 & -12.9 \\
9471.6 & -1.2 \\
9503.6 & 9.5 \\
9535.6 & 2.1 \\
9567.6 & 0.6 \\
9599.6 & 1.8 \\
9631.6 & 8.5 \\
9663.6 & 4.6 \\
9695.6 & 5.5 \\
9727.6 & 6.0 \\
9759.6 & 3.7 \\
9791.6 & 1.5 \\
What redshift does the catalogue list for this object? 1.239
